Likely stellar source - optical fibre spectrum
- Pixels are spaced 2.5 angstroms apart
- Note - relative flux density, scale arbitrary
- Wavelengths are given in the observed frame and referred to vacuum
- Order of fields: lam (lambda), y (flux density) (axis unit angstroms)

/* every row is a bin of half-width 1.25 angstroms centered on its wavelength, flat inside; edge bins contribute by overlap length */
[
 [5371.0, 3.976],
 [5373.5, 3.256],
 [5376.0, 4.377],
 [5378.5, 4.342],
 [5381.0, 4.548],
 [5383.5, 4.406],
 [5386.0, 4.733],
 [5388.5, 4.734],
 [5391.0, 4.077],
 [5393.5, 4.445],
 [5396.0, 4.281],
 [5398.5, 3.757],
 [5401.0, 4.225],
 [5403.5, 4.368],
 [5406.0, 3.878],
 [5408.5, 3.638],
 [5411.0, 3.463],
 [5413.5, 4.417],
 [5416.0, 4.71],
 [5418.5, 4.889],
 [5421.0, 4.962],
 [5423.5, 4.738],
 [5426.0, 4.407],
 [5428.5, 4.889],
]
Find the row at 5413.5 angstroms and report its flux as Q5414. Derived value 4.417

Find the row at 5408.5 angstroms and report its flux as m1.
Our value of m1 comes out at 3.638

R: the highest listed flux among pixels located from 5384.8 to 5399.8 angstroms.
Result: 4.734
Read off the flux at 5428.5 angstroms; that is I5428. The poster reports 4.889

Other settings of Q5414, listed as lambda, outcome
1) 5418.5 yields 4.889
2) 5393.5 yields 4.445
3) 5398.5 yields 3.757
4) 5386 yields 4.733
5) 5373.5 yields 3.256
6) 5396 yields 4.281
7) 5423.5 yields 4.738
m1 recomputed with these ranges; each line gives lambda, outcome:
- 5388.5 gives 4.734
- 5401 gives 4.225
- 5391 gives 4.077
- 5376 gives 4.377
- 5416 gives 4.71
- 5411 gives 3.463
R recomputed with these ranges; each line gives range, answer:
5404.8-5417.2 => 4.71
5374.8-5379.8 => 4.377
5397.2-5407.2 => 4.368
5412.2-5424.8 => 4.962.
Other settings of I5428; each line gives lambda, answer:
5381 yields 4.548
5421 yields 4.962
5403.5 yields 4.368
